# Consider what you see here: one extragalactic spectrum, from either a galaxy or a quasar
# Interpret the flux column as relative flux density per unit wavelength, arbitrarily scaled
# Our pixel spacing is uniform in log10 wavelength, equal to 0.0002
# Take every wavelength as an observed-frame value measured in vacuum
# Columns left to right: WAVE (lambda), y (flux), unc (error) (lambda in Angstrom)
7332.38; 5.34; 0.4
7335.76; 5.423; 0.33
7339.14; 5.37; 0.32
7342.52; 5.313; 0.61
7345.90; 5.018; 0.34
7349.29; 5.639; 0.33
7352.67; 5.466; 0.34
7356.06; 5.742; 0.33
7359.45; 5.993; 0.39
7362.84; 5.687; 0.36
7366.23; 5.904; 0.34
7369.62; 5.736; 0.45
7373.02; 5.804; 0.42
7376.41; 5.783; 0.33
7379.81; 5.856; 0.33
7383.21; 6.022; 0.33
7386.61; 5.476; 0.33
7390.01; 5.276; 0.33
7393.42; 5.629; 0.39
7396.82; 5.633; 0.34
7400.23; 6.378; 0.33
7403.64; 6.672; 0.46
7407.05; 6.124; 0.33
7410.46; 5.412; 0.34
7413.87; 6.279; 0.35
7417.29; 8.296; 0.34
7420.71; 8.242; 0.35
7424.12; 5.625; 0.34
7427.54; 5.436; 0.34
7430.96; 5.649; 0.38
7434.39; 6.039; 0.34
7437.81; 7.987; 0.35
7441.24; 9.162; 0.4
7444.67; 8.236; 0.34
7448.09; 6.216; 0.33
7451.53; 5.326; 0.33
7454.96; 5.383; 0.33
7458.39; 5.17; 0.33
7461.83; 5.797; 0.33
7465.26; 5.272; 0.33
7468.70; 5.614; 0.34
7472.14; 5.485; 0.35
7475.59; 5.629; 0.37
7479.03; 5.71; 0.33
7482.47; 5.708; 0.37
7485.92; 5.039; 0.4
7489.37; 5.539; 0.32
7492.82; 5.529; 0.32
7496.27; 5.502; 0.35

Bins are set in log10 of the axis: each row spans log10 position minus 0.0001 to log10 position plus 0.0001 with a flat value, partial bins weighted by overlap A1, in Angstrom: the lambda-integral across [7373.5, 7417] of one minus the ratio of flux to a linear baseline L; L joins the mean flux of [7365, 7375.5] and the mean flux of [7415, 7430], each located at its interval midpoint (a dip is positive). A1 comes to 2.32 Angstrom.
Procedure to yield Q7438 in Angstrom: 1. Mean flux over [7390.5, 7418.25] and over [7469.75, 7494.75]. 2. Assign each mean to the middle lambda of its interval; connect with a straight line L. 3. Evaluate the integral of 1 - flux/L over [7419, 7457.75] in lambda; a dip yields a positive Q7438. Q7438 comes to -4.7 Angstrom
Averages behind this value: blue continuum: 6.2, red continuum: 5.52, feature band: 6.62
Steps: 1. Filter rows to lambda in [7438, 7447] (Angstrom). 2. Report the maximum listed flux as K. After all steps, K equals 9.162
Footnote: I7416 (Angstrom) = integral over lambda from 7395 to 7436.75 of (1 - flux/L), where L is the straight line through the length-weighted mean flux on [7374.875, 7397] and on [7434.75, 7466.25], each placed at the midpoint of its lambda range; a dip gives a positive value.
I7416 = -1.9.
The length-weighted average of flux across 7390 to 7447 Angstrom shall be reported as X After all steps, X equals 6.63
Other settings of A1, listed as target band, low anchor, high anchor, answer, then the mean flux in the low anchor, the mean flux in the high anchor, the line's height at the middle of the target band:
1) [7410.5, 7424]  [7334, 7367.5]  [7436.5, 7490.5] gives -2.87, 5.55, 6.07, 5.86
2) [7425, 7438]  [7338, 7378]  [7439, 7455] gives 1.48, 5.62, 7.05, 6.8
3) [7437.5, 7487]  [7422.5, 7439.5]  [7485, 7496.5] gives -2.51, 6.15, 5.41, 5.76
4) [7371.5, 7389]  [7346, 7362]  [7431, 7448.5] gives 1.19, 5.64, 7.45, 6.19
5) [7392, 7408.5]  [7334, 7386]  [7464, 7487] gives -1.46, 5.65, 5.51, 5.6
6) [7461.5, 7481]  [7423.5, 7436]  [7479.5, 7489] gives -0.25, 5.69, 5.44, 5.5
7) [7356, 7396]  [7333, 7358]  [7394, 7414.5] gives 0.03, 5.43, 6.05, 5.75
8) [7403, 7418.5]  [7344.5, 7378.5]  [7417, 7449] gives 0.33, 5.68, 7.06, 6.63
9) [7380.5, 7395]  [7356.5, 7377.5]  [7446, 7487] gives 0.36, 5.82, 5.56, 5.76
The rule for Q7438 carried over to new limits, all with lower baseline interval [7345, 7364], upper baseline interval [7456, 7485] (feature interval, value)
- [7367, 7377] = -0.33 Angstrom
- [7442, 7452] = -2.61 Angstrom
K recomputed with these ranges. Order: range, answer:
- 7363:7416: 6.672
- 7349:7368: 5.993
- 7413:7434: 8.296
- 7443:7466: 8.236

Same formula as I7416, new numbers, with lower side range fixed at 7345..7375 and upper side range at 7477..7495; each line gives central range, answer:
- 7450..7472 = 0.4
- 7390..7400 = -0.1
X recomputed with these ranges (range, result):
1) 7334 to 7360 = 5.47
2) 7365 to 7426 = 6.12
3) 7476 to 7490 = 5.51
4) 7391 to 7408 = 6.05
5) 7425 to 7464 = 6.37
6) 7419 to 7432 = 6.27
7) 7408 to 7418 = 6.46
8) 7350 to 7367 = 5.74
